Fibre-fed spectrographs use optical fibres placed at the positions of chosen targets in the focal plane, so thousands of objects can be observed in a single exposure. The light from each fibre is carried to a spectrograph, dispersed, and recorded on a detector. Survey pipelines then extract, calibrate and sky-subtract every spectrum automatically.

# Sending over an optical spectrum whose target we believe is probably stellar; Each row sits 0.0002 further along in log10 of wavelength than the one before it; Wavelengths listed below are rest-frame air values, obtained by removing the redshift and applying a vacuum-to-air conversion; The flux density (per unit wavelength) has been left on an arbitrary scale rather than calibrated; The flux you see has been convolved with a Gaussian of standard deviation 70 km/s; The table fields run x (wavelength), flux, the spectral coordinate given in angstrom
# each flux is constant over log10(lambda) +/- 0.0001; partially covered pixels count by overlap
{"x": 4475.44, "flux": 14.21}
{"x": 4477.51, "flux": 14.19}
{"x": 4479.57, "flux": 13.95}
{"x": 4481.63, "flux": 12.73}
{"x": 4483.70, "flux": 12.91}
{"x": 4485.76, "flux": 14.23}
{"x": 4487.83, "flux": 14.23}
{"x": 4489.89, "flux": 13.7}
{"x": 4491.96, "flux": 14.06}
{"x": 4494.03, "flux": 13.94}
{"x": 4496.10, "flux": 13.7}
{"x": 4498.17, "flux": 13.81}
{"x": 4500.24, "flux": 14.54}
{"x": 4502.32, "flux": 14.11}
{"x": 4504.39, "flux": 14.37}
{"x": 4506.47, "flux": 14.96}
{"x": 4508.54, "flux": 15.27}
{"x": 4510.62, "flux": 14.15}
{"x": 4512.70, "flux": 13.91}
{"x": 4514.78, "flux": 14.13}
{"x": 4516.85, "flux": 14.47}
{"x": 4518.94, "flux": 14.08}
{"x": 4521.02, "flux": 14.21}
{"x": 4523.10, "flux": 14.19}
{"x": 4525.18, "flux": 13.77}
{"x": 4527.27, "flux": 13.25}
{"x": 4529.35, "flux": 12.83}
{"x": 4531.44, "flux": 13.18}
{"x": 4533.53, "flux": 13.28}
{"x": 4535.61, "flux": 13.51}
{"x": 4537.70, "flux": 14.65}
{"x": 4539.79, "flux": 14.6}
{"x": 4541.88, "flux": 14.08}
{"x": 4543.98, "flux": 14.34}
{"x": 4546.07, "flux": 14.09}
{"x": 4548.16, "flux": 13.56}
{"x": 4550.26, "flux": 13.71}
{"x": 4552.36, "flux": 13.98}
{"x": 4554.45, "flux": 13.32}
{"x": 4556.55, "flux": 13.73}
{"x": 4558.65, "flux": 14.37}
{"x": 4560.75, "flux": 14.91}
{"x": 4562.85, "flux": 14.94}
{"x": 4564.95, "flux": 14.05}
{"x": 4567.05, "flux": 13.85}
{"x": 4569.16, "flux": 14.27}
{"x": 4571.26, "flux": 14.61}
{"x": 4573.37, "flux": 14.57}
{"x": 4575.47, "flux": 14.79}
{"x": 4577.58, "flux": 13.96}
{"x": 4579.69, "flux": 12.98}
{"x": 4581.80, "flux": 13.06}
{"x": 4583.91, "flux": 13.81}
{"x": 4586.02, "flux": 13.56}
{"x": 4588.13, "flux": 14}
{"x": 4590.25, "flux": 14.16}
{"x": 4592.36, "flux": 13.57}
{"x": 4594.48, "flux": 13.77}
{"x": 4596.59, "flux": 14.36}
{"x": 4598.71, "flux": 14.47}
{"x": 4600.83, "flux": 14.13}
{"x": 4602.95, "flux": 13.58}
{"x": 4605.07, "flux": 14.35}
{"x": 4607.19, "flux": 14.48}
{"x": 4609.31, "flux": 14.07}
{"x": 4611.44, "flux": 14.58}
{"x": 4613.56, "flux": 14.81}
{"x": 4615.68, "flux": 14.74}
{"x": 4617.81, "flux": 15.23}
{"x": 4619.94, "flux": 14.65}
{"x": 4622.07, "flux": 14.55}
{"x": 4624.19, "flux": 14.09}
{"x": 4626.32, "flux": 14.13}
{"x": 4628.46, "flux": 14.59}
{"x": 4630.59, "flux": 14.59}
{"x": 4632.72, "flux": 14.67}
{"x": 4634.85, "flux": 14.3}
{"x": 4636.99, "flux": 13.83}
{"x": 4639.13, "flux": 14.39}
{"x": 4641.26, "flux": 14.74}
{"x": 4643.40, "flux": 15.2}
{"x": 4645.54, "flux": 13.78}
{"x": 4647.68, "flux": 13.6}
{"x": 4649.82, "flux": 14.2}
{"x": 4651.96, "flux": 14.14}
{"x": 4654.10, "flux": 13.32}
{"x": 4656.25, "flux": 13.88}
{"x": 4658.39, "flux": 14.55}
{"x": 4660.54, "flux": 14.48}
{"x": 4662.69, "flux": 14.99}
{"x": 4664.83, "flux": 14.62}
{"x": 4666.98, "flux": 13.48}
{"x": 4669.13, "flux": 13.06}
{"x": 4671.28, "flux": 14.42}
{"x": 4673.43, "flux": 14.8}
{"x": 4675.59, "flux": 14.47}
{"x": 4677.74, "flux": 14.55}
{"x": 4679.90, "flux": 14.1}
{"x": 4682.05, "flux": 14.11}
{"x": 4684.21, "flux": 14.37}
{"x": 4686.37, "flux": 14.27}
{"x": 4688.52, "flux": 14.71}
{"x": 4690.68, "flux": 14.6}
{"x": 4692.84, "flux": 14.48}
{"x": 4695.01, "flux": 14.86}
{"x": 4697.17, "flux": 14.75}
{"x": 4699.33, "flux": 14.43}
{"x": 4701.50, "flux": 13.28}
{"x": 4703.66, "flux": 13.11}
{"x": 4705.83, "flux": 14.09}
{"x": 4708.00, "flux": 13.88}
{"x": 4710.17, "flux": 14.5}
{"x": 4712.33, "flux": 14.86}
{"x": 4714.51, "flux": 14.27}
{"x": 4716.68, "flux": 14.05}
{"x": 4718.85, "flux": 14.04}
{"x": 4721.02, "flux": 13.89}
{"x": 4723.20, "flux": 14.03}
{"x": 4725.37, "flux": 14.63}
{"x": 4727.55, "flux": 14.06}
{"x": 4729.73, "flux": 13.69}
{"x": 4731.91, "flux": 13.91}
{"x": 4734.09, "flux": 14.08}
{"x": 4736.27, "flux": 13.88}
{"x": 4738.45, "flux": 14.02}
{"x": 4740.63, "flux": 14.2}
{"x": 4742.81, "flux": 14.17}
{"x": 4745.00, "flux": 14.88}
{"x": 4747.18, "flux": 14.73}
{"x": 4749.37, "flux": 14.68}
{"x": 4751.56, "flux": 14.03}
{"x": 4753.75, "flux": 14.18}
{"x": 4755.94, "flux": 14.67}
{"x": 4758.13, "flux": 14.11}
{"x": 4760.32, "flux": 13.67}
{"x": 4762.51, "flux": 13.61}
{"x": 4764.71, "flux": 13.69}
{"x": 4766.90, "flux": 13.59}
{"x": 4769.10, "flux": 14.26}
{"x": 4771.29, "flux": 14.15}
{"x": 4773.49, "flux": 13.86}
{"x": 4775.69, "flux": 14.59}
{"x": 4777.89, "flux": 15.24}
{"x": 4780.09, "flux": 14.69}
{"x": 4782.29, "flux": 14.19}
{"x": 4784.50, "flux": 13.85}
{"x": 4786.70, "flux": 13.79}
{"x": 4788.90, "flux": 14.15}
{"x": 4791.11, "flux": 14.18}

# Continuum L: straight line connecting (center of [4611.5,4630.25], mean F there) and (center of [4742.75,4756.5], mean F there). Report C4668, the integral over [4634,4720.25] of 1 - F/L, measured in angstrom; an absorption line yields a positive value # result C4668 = 1.8 angstrom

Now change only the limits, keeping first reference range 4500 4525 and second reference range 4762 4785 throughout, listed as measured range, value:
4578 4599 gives 0.8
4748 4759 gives -0.1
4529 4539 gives 0.5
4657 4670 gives 0.0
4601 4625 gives -0.3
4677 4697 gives -0.3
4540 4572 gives 0.4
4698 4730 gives 0.3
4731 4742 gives 0.1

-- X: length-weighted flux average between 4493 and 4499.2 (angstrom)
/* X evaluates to 13.8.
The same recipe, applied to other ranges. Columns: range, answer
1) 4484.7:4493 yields 14.1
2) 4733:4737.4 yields 14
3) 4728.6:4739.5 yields 13.9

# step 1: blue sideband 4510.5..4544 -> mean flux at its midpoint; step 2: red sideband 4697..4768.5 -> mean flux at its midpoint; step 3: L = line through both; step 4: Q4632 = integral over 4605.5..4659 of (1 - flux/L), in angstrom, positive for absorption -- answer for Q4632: -1.4 angstrom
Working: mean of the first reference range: 13.9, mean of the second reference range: 14.1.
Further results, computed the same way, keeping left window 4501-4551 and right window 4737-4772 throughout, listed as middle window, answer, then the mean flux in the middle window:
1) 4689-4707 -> -0.11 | 14.2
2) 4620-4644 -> -0.62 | 14.5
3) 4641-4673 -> -0.12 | 14.2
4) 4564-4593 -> 0.23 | 14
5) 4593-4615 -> -0.28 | 14.3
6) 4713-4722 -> 0.03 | 14.1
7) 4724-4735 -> 0.06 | 14.1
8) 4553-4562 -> -0.03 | 14.1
